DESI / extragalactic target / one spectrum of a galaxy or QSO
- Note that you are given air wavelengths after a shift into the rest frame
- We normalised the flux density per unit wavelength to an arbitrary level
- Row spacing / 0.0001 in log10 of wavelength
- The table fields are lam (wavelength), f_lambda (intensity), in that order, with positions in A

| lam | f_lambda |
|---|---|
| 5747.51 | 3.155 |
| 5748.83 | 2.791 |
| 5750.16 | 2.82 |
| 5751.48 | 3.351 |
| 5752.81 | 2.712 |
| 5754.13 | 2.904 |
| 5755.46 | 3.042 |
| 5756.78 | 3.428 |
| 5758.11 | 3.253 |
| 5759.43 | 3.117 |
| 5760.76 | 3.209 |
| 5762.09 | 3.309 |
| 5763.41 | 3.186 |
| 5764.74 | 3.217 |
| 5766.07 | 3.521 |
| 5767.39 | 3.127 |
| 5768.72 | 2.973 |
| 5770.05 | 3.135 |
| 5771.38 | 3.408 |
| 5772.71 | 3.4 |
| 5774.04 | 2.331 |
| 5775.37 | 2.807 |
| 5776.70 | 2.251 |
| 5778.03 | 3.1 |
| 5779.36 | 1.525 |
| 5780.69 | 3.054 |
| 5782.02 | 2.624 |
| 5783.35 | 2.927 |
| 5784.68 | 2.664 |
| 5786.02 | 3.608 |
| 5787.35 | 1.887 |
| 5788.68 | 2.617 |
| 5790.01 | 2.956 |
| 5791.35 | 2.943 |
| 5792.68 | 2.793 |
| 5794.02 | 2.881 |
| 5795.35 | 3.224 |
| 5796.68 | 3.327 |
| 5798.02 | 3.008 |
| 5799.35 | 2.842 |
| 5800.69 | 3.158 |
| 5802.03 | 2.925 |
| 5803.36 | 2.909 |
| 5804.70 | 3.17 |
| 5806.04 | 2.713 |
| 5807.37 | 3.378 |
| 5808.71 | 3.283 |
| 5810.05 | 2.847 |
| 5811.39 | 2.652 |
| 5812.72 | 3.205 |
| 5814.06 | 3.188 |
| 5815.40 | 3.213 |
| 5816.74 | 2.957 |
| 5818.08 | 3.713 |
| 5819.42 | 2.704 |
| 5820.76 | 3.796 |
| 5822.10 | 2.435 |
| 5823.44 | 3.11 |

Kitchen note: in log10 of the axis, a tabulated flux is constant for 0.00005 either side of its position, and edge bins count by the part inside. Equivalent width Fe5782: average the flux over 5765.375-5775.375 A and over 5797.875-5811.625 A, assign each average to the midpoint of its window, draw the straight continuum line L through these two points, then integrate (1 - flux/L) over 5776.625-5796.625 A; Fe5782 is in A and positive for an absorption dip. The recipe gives 1.86 A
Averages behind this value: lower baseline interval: 3.11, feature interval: 2.77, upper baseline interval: 3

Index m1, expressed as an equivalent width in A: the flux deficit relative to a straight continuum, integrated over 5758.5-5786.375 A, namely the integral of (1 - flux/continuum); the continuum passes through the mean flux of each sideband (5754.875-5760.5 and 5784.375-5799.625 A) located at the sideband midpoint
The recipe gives 1.0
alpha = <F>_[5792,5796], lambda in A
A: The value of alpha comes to 2.97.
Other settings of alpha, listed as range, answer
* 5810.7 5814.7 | 3.02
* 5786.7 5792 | 2.6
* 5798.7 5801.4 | 2.99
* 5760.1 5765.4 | 3.23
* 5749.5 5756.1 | 2.96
